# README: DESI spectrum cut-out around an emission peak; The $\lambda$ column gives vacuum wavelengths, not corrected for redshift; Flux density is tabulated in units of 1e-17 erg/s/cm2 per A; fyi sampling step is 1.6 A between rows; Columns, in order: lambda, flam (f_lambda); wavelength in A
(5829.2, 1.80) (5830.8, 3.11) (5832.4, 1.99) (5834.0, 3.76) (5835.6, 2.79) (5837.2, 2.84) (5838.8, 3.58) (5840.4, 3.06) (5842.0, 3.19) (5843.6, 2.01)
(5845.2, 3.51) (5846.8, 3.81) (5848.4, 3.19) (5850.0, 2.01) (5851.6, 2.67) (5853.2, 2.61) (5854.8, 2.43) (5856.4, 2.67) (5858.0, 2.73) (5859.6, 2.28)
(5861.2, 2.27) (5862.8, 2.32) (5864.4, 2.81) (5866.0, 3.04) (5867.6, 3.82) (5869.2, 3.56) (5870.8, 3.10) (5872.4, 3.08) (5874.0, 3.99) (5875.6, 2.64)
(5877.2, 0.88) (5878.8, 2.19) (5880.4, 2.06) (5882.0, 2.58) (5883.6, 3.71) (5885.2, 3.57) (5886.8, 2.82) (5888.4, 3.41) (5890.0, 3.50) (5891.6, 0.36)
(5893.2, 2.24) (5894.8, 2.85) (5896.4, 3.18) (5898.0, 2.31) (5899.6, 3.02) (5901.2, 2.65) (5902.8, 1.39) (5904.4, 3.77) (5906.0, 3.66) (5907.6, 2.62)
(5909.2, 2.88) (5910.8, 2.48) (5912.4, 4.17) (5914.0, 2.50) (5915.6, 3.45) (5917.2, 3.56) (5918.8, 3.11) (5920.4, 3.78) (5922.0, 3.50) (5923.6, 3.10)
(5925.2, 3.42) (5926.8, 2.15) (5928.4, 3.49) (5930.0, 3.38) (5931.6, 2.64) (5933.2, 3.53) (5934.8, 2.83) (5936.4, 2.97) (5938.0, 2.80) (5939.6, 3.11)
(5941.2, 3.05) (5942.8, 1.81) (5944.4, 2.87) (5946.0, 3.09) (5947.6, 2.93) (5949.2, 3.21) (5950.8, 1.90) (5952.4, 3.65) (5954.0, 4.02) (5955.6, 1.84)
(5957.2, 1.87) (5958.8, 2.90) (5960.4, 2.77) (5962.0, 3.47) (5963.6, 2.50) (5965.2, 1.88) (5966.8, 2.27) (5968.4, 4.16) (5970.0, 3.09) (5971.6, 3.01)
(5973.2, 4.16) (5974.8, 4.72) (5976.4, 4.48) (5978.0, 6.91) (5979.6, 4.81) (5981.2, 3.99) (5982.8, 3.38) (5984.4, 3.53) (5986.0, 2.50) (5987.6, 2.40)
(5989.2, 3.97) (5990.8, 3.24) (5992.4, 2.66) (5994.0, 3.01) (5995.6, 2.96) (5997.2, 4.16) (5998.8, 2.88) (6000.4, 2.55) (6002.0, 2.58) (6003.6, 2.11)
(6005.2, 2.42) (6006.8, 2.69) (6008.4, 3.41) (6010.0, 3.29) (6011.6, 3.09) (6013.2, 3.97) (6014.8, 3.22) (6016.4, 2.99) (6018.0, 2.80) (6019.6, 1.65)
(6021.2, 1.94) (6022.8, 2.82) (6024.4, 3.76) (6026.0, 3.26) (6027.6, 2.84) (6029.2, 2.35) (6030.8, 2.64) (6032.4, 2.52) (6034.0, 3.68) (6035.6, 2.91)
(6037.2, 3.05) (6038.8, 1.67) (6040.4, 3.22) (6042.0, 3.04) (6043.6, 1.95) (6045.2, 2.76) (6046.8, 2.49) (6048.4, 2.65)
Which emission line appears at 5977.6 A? [O III]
